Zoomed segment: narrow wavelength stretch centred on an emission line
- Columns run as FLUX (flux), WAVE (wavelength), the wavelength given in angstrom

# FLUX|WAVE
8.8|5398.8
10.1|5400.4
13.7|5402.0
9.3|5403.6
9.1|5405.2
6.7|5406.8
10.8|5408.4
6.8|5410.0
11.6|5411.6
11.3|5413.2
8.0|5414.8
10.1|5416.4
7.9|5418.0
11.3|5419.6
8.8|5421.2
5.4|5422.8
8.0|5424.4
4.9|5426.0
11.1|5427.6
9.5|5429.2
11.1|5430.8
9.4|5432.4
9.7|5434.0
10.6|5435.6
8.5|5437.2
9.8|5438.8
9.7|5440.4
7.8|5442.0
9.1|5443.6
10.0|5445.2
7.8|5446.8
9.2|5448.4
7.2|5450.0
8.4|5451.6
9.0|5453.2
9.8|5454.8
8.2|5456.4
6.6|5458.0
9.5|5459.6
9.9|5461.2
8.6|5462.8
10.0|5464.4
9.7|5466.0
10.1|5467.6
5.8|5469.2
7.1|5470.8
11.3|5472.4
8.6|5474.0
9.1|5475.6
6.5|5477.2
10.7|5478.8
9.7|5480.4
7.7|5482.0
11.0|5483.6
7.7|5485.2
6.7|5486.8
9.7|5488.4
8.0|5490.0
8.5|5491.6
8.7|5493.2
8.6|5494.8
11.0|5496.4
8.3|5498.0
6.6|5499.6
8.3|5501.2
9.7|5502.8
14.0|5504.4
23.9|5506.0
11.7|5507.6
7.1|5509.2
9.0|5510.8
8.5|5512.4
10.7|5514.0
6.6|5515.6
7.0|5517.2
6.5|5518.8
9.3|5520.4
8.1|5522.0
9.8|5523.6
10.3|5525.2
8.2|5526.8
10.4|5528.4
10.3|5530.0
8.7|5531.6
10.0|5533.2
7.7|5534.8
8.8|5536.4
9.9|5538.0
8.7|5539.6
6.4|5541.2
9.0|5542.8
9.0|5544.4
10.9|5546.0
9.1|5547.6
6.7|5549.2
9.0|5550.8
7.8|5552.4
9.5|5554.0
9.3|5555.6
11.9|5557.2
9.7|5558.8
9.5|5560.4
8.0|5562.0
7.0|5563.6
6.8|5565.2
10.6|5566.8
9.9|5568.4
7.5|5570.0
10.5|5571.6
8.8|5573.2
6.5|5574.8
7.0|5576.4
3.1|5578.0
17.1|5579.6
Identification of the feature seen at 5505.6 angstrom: H-beta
